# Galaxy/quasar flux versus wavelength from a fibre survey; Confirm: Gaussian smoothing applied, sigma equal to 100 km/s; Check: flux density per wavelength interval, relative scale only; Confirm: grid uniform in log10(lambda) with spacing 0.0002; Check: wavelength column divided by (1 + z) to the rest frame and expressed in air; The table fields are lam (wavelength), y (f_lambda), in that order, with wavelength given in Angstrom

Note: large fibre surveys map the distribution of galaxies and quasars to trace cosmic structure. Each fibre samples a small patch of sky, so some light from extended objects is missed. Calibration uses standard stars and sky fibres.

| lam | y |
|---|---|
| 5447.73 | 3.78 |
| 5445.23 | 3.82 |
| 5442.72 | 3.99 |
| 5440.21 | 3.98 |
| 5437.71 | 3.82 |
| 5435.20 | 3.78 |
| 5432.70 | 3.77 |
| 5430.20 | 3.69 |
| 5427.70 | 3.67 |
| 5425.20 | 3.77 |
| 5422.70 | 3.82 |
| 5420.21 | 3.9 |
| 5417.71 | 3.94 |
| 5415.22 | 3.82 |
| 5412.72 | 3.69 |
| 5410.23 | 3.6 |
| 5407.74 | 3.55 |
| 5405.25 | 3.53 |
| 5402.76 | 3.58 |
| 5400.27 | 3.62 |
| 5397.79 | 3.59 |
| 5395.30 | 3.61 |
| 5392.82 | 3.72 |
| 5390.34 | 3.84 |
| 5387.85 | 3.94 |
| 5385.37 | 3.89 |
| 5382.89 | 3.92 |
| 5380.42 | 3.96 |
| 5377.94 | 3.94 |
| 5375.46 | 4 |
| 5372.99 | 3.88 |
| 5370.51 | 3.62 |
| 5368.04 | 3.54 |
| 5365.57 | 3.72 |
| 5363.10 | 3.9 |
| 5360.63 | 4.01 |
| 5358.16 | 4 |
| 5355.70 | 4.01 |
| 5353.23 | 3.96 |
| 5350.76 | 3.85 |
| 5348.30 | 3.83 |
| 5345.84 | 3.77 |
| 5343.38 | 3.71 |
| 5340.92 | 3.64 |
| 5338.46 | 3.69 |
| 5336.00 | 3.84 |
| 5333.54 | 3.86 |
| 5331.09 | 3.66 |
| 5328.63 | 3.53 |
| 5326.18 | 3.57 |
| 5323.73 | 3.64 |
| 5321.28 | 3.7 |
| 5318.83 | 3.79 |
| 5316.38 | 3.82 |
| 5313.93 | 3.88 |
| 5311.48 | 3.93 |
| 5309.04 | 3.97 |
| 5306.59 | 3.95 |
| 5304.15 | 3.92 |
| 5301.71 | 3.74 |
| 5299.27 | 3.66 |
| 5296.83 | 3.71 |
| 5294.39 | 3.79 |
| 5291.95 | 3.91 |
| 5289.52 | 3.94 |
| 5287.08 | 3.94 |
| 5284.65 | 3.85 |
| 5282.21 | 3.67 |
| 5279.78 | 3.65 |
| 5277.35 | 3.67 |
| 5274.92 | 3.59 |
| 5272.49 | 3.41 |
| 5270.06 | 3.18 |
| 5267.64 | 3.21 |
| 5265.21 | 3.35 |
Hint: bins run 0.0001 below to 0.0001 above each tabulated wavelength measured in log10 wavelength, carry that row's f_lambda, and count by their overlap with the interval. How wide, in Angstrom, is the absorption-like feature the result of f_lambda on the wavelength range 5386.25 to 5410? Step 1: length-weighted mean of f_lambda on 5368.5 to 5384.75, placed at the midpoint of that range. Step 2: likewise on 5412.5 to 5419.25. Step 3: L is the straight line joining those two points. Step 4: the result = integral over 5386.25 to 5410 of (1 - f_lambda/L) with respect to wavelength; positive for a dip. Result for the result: 1.2 Angstrom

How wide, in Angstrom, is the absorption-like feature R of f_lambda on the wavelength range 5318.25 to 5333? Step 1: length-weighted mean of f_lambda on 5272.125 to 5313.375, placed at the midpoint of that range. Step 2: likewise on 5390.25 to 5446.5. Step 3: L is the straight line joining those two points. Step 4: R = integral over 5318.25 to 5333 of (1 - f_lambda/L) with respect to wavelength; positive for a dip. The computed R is 0.5 Angstrom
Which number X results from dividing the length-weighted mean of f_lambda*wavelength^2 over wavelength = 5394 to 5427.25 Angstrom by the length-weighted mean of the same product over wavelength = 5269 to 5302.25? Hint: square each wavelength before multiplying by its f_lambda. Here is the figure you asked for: 1.0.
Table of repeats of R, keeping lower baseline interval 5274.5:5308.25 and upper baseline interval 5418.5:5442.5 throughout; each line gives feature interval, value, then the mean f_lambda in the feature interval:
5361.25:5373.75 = 0.2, 3.74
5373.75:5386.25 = -0.5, 3.94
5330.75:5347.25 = 0.2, 3.74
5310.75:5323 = -0.1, 3.81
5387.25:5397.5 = 0.1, 3.75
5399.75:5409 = 0.6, 3.56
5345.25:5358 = -0.3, 3.9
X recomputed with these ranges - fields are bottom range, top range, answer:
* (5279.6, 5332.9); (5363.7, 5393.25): 1.04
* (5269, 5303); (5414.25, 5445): 1.09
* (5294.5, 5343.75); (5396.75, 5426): 1.02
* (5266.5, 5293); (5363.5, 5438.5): 1.08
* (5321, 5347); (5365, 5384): 1.05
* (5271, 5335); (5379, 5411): 1.03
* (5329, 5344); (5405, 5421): 1.03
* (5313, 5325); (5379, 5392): 1.06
